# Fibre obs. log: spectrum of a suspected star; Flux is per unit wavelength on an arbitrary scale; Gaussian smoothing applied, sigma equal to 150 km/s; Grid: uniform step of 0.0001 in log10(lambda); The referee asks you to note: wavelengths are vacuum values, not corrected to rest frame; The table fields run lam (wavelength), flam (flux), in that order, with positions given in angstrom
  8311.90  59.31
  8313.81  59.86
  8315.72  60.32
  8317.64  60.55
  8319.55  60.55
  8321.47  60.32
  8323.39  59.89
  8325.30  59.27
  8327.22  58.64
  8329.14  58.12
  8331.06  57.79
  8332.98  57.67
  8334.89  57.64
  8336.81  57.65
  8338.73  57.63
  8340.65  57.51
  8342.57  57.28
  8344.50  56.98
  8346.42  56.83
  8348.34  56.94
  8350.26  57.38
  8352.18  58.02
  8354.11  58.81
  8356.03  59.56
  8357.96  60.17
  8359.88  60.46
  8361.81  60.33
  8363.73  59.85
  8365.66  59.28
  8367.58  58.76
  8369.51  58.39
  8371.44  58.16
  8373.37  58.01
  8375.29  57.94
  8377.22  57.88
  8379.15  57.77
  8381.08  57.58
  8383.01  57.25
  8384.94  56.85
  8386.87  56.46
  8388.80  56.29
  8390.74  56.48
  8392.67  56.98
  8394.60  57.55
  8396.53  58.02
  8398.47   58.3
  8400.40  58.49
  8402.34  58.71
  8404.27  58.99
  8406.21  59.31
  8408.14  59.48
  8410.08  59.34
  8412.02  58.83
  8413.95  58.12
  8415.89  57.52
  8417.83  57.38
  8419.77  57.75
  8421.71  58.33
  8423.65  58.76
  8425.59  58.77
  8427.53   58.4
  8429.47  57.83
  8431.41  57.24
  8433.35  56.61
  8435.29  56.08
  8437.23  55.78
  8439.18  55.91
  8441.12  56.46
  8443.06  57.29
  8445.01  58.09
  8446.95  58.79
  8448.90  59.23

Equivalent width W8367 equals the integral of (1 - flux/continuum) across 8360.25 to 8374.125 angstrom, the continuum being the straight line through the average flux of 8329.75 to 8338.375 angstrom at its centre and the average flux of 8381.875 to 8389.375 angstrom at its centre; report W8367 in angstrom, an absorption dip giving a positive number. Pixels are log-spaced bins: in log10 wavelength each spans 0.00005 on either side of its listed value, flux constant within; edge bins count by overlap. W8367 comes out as -0.5 angstrom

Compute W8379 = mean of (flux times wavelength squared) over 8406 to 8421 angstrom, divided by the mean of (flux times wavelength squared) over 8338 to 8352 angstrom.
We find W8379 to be 1.0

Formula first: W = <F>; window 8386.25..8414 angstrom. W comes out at 58.1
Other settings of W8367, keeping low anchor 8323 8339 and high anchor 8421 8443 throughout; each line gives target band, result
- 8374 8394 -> 0.20 angstrom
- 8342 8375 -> -0.32 angstrom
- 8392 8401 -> -0.04 angstrom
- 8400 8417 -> -0.36 angstrom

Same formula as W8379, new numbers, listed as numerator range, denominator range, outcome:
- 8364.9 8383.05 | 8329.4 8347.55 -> 1.02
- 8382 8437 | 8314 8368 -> 1.00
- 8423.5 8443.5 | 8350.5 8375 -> 0.98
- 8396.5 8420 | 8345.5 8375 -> 1.01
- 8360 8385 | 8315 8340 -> 1.00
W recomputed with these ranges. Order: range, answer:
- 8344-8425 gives 58.2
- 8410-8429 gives 58.3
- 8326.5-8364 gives 58.2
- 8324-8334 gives 58.4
